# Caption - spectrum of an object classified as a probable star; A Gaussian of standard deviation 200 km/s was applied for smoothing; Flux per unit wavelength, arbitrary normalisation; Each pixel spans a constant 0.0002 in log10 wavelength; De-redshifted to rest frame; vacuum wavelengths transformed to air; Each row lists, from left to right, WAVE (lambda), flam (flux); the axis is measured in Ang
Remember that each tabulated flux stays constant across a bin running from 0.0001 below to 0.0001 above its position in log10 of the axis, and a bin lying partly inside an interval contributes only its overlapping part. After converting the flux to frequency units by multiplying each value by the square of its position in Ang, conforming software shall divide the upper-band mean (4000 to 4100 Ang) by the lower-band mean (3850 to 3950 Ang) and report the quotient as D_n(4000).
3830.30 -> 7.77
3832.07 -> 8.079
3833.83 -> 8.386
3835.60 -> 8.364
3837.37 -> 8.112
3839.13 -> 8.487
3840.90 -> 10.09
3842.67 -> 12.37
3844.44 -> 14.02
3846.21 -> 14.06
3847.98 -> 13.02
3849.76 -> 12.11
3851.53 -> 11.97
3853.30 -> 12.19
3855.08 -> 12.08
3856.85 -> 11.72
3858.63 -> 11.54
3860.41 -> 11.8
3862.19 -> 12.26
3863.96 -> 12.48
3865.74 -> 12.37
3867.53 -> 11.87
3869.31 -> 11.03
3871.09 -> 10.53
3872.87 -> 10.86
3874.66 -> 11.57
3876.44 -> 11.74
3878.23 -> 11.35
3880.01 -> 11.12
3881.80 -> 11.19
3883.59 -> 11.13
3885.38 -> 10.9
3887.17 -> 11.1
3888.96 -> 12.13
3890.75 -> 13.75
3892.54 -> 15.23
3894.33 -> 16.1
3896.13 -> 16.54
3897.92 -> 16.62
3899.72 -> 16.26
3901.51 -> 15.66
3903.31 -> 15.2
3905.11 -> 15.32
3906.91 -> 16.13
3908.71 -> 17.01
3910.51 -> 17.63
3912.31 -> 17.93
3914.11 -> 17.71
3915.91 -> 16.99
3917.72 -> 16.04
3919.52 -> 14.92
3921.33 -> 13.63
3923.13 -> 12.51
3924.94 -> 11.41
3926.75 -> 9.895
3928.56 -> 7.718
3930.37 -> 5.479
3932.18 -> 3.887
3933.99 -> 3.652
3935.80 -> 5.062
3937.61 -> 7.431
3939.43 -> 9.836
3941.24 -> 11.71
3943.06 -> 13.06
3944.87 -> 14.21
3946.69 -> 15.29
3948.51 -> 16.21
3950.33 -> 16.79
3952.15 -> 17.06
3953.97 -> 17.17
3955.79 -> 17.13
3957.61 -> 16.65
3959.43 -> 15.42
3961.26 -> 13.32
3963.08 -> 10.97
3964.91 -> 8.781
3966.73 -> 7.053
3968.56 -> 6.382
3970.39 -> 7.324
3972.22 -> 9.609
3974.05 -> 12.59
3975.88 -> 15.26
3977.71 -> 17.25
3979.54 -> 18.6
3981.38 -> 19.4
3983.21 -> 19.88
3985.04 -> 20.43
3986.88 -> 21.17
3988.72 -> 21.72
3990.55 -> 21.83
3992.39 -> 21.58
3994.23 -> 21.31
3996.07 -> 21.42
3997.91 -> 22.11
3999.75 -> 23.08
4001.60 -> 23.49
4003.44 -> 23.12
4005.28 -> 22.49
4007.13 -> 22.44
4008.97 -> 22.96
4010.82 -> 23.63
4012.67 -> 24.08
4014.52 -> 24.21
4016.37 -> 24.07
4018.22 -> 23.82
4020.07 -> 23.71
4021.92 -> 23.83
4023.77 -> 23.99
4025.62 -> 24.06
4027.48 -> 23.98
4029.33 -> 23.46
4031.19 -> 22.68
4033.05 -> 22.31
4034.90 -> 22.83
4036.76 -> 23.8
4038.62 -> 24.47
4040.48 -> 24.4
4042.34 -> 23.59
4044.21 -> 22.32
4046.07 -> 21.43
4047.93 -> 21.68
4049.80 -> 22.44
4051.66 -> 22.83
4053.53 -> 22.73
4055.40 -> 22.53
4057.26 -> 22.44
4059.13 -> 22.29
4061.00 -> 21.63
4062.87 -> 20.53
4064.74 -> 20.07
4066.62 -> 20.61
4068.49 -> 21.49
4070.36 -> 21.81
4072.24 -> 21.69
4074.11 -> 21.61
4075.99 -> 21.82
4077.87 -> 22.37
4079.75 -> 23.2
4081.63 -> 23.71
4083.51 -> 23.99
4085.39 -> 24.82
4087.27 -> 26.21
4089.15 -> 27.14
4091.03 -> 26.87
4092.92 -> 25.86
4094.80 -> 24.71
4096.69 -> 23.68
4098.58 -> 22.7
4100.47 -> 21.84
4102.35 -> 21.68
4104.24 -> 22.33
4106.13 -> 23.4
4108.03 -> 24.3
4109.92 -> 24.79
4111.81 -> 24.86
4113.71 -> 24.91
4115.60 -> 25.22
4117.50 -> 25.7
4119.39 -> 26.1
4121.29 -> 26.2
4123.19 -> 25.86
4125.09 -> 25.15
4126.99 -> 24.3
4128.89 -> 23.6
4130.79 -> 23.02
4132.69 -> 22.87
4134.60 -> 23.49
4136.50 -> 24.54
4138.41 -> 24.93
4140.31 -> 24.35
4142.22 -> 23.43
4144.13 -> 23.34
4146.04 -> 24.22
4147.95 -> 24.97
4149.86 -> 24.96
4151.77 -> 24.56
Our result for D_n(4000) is 1.99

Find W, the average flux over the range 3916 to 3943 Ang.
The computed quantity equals 9.84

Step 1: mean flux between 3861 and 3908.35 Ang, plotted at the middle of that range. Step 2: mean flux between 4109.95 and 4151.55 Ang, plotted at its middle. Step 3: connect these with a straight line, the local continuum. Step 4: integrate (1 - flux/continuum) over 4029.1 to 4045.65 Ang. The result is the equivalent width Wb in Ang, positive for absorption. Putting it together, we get -2.5 Ang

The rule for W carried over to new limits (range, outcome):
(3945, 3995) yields 15.7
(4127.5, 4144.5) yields 23.8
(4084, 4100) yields 25.1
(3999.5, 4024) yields 23.5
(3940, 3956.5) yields 15.3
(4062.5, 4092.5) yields 23.1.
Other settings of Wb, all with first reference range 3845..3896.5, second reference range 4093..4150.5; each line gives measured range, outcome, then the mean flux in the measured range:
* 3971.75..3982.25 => 1.0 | 15.7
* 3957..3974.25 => 6.3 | 10.6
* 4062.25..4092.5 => -1.3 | 23.1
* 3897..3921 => -3.9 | 16.4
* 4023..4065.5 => -4.7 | 22.7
